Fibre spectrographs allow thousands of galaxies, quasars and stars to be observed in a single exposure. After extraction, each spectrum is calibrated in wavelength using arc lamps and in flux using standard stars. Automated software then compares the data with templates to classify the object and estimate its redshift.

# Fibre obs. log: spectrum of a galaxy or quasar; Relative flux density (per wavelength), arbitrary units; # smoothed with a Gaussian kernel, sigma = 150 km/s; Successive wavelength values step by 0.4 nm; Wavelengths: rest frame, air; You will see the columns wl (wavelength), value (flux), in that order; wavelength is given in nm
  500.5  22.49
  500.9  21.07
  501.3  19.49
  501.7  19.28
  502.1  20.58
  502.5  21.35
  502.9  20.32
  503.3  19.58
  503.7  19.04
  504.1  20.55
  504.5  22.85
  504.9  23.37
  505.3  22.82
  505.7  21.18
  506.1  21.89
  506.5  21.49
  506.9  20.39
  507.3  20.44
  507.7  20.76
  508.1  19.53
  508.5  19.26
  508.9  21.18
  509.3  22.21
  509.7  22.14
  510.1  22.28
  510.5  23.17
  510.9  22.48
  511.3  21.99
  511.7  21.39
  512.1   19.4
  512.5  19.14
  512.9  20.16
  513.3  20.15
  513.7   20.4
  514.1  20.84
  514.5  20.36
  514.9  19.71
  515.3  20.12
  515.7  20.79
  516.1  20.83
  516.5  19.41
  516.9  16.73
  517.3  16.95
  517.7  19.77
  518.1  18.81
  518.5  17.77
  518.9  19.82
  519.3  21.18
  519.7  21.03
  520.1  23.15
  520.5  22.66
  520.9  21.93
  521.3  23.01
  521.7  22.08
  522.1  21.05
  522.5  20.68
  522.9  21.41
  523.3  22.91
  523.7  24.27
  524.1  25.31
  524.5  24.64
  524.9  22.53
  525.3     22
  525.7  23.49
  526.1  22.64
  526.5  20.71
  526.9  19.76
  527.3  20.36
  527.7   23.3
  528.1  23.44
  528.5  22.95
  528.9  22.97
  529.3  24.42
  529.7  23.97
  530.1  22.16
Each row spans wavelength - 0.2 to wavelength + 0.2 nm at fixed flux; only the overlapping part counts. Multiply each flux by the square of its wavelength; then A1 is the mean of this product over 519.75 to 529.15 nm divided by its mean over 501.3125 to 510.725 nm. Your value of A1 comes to 1.14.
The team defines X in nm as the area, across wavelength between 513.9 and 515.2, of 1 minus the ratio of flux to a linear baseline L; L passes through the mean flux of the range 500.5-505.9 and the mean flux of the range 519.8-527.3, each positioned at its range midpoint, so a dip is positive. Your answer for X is 0.09 nm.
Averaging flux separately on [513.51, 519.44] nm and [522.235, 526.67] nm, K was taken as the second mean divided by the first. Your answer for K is 1.2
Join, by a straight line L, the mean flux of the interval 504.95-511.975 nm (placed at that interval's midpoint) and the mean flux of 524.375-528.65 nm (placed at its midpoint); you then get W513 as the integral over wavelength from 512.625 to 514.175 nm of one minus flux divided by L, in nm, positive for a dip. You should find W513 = 0.100 nm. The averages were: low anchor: 21.5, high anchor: 22.3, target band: 20.3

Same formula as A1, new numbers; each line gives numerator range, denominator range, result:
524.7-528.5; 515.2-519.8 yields 1.18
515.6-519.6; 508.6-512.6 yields 0.92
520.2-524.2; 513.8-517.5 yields 1.18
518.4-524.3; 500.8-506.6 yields 1.12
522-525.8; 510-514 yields 1.14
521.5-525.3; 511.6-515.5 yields 1.17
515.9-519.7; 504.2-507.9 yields 0.93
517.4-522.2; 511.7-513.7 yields 1.08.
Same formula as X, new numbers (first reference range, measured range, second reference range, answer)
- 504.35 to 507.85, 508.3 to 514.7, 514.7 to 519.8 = -0.14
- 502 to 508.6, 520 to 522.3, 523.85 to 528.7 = -0.01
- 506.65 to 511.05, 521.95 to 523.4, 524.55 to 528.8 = 0.04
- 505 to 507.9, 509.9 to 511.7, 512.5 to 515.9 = -0.14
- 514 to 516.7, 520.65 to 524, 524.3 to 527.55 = -0.13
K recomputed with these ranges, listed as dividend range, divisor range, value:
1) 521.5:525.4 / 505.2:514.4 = 1.08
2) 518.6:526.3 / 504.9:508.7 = 1.06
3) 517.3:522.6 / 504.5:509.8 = 0.98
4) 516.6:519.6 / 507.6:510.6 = 0.88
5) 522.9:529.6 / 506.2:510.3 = 1.09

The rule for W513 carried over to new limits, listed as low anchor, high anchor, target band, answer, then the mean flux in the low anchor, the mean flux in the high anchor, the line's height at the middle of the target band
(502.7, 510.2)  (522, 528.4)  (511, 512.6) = 0.059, 21.1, 22.4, 21.5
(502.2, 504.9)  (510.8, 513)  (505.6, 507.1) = -0.033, 20.8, 20.7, 20.8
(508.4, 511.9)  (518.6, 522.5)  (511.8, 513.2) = 0.133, 21.9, 21.6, 21.8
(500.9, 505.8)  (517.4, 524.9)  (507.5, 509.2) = 0.065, 20.9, 21.7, 21.1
